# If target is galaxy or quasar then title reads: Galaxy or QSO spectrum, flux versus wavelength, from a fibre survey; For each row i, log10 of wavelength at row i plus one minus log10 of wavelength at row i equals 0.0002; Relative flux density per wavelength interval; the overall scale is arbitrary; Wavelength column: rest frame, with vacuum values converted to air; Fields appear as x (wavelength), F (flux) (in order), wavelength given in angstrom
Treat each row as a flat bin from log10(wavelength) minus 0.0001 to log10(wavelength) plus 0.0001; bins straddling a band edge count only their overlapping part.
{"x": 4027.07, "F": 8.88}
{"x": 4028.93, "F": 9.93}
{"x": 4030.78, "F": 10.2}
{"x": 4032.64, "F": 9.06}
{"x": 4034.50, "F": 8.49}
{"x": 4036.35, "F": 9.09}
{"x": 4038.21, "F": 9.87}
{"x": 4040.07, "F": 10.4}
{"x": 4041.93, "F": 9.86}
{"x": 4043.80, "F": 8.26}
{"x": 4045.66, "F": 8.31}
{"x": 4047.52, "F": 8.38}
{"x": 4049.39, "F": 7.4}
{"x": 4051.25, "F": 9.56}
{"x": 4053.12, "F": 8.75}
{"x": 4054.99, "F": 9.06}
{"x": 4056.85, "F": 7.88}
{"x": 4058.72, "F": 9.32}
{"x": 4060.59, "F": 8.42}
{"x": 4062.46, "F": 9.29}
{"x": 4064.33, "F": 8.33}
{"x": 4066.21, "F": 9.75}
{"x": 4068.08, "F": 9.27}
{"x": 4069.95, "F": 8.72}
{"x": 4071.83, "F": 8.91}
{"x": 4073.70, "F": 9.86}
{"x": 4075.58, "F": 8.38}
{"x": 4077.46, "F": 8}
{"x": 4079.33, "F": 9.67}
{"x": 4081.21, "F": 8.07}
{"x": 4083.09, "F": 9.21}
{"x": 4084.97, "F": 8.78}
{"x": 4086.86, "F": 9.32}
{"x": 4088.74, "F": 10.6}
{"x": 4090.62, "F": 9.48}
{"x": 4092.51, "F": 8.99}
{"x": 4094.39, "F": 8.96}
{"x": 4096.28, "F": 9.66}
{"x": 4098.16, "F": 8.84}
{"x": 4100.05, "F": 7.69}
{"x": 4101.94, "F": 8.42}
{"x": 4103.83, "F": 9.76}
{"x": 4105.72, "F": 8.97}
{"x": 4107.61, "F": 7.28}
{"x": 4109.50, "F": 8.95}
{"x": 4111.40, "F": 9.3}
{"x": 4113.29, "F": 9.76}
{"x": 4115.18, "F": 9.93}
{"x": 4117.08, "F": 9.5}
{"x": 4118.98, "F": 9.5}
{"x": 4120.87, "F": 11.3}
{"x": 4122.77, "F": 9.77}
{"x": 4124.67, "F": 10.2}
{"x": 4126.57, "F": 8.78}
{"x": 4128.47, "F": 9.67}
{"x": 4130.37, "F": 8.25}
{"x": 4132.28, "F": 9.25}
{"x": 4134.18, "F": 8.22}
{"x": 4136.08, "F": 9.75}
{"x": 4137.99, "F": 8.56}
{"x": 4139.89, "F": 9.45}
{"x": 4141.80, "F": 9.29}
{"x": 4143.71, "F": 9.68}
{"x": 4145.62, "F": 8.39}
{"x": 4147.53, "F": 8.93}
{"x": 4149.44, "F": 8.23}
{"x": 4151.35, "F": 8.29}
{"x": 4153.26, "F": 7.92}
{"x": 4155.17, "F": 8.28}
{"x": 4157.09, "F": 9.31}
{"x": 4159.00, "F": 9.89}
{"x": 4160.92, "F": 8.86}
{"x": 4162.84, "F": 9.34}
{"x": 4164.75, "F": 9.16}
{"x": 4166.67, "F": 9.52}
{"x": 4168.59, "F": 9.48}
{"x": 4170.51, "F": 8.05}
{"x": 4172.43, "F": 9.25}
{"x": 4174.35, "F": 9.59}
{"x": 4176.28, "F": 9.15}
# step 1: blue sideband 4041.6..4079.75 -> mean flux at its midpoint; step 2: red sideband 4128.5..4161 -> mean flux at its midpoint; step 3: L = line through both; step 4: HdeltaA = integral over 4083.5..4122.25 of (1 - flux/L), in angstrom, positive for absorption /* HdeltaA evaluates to -1.8 angstrom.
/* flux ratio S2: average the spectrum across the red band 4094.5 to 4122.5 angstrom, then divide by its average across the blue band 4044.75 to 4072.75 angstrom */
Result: 1.05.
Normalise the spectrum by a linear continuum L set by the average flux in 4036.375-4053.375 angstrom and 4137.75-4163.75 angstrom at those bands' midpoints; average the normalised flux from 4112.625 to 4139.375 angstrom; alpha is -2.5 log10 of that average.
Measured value -0.064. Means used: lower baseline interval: 8.99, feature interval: 9.46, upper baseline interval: 8.89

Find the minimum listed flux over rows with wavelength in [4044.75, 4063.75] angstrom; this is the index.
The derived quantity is 7.4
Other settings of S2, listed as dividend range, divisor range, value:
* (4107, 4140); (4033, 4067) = 1.05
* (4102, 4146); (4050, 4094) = 1.03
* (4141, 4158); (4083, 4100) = 0.94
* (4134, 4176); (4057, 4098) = 0.99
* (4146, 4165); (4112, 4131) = 0.91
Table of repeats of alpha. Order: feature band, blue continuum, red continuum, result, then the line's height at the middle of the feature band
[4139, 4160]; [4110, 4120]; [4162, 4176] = 0.055 mag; 9.34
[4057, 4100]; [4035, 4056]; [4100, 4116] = -0.008 mag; 8.97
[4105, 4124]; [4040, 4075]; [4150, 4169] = -0.060 mag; 8.94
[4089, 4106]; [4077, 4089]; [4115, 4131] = 0.028 mag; 9.28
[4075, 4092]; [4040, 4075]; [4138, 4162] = -0.022 mag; 8.88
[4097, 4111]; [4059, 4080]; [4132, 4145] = 0.056 mag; 9.06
